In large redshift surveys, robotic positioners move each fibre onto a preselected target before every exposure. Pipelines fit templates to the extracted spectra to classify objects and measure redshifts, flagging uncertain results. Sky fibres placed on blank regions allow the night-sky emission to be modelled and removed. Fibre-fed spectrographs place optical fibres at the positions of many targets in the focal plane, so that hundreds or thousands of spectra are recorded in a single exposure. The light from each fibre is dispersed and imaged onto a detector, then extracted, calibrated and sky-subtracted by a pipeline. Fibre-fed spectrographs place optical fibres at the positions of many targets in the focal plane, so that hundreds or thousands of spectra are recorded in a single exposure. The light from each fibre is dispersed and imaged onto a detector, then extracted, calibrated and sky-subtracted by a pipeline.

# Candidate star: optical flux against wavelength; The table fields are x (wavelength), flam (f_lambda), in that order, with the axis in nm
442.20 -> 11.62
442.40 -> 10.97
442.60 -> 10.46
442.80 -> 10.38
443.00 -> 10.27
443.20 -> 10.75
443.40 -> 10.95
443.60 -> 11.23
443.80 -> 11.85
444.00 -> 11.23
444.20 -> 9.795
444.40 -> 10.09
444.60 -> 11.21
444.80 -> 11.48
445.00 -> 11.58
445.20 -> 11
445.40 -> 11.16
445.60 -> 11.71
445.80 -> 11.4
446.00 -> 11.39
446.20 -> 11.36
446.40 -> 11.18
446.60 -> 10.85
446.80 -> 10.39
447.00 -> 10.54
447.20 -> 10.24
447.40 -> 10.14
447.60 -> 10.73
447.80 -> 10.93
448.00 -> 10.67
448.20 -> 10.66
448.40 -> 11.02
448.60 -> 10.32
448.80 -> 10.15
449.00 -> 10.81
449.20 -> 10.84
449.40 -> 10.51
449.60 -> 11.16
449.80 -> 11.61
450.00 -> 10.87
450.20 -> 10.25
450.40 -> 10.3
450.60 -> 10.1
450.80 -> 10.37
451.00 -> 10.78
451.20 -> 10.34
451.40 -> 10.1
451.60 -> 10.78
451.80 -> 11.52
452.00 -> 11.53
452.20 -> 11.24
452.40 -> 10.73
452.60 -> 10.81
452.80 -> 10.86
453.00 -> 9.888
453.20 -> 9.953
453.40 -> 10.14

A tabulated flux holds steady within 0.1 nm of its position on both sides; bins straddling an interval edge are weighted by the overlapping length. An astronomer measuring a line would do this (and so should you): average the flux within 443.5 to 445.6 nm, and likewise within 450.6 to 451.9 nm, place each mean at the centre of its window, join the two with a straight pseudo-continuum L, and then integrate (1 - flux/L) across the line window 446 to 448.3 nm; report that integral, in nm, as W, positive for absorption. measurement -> 0.04 nm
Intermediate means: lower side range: 11.1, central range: 10.7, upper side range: 10.6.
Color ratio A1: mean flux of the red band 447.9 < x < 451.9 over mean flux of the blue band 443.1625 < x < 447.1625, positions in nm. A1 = 1.0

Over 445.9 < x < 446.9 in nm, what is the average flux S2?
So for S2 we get 11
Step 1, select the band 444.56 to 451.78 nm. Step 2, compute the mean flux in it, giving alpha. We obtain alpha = 10.8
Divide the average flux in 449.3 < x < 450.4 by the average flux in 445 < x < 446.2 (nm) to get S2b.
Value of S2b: 1.0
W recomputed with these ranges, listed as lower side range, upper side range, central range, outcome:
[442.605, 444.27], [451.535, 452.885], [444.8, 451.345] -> 0.089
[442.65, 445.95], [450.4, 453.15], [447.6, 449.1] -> 0.023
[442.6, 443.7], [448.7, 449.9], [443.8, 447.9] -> -0.070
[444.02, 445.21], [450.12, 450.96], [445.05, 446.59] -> -0.077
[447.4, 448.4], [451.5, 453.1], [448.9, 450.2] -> -0.014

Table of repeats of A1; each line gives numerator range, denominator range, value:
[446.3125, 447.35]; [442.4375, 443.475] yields 1.00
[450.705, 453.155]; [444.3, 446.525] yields 0.96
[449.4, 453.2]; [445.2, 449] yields 0.99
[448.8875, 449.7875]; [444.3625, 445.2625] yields 0.98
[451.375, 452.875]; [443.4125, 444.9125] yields 1.00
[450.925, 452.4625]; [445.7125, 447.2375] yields 0.99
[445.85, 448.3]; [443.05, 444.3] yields 0.98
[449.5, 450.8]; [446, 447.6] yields 1.00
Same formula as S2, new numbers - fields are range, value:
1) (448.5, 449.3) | 10.5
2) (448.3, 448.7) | 10.7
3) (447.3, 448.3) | 10.6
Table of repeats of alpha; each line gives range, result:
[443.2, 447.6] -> 11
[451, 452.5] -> 10.9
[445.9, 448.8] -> 10.7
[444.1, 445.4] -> 10.9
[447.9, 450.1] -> 10.8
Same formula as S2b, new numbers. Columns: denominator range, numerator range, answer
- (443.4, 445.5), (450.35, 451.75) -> 0.94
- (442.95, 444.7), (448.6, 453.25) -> 0.99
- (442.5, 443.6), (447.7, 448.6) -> 1.01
